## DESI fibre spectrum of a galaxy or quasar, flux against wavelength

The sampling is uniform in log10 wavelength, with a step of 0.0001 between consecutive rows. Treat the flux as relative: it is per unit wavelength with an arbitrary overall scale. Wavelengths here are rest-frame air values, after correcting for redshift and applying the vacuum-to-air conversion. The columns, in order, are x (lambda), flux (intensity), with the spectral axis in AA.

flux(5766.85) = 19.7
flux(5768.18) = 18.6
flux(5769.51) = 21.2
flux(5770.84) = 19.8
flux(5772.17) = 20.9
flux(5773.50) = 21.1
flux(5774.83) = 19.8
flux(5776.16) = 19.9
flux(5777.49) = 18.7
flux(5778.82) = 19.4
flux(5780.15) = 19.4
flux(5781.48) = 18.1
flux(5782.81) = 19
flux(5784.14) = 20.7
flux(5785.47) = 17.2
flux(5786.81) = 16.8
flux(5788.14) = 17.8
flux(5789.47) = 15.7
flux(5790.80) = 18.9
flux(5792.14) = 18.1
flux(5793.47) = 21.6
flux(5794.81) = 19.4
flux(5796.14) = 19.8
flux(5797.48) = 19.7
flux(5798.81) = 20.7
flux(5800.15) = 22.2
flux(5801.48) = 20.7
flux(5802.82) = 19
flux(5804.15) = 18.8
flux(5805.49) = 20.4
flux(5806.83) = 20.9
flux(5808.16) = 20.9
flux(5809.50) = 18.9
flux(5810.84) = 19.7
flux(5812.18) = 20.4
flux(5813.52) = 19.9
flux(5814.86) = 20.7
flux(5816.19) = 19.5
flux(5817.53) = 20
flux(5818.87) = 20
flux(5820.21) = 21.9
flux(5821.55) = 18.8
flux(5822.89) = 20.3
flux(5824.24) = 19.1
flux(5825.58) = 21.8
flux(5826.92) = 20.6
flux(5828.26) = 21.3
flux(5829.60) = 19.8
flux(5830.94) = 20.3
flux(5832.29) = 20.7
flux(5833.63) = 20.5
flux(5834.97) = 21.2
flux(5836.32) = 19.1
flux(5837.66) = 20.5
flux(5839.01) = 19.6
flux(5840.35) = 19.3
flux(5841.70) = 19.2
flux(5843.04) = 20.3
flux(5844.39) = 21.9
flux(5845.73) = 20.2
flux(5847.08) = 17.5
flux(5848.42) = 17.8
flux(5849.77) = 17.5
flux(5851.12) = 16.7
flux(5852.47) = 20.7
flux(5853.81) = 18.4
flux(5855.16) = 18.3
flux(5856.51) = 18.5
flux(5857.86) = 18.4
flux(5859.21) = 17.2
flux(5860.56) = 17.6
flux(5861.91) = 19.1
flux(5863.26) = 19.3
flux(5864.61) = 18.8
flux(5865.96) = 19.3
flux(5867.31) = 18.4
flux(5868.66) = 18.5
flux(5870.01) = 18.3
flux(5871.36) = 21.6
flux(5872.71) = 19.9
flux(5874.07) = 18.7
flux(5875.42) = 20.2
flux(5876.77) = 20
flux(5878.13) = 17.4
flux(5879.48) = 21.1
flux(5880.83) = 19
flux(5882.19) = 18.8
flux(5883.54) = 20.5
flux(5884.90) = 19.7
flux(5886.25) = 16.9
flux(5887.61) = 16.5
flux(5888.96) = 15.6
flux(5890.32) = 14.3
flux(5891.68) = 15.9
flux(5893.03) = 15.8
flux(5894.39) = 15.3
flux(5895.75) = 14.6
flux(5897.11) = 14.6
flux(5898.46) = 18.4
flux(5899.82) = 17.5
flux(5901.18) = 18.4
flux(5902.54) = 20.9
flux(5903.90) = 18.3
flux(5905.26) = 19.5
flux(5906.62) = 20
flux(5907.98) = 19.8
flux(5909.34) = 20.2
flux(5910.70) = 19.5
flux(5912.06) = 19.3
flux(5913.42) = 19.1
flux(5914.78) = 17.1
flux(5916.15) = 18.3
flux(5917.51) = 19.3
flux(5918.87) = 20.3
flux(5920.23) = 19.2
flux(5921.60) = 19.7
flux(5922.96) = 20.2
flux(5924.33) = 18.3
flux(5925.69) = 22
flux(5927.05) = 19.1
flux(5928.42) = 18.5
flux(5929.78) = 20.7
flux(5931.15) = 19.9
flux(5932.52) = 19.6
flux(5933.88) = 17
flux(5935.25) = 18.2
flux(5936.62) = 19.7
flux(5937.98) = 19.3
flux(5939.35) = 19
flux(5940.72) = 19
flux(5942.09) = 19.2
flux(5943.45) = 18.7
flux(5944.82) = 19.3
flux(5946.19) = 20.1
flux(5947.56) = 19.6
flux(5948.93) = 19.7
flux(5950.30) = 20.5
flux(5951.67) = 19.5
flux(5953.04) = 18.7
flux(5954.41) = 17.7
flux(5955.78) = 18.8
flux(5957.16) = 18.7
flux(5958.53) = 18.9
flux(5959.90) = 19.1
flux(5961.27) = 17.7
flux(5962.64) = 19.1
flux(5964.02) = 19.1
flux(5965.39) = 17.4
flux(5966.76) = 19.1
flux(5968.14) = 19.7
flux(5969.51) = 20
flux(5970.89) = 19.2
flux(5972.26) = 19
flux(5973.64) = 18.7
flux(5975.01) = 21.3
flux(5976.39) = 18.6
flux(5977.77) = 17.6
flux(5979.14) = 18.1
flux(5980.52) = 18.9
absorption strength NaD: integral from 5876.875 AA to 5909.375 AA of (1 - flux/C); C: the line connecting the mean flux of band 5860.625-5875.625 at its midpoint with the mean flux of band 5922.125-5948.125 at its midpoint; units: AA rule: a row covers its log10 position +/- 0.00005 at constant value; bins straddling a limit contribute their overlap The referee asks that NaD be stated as 2.3 AA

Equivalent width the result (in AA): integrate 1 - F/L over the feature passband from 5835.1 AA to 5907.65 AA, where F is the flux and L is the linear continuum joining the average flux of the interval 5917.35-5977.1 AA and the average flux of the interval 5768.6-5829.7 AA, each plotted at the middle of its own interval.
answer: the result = 3.70 AA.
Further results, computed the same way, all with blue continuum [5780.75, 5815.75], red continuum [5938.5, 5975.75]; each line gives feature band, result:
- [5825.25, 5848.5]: -0.88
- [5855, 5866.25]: 0.50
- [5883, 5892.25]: 1.09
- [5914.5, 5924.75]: 0.04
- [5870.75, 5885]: -0.30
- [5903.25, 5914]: -0.13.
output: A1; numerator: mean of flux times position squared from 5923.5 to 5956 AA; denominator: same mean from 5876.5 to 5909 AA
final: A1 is 1.10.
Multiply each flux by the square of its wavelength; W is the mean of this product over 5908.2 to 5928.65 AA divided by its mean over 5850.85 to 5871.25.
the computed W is 1.06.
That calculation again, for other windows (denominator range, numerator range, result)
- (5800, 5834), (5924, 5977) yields 0.99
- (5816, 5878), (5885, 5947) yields 0.97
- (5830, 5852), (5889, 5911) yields 0.92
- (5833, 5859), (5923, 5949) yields 1.04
